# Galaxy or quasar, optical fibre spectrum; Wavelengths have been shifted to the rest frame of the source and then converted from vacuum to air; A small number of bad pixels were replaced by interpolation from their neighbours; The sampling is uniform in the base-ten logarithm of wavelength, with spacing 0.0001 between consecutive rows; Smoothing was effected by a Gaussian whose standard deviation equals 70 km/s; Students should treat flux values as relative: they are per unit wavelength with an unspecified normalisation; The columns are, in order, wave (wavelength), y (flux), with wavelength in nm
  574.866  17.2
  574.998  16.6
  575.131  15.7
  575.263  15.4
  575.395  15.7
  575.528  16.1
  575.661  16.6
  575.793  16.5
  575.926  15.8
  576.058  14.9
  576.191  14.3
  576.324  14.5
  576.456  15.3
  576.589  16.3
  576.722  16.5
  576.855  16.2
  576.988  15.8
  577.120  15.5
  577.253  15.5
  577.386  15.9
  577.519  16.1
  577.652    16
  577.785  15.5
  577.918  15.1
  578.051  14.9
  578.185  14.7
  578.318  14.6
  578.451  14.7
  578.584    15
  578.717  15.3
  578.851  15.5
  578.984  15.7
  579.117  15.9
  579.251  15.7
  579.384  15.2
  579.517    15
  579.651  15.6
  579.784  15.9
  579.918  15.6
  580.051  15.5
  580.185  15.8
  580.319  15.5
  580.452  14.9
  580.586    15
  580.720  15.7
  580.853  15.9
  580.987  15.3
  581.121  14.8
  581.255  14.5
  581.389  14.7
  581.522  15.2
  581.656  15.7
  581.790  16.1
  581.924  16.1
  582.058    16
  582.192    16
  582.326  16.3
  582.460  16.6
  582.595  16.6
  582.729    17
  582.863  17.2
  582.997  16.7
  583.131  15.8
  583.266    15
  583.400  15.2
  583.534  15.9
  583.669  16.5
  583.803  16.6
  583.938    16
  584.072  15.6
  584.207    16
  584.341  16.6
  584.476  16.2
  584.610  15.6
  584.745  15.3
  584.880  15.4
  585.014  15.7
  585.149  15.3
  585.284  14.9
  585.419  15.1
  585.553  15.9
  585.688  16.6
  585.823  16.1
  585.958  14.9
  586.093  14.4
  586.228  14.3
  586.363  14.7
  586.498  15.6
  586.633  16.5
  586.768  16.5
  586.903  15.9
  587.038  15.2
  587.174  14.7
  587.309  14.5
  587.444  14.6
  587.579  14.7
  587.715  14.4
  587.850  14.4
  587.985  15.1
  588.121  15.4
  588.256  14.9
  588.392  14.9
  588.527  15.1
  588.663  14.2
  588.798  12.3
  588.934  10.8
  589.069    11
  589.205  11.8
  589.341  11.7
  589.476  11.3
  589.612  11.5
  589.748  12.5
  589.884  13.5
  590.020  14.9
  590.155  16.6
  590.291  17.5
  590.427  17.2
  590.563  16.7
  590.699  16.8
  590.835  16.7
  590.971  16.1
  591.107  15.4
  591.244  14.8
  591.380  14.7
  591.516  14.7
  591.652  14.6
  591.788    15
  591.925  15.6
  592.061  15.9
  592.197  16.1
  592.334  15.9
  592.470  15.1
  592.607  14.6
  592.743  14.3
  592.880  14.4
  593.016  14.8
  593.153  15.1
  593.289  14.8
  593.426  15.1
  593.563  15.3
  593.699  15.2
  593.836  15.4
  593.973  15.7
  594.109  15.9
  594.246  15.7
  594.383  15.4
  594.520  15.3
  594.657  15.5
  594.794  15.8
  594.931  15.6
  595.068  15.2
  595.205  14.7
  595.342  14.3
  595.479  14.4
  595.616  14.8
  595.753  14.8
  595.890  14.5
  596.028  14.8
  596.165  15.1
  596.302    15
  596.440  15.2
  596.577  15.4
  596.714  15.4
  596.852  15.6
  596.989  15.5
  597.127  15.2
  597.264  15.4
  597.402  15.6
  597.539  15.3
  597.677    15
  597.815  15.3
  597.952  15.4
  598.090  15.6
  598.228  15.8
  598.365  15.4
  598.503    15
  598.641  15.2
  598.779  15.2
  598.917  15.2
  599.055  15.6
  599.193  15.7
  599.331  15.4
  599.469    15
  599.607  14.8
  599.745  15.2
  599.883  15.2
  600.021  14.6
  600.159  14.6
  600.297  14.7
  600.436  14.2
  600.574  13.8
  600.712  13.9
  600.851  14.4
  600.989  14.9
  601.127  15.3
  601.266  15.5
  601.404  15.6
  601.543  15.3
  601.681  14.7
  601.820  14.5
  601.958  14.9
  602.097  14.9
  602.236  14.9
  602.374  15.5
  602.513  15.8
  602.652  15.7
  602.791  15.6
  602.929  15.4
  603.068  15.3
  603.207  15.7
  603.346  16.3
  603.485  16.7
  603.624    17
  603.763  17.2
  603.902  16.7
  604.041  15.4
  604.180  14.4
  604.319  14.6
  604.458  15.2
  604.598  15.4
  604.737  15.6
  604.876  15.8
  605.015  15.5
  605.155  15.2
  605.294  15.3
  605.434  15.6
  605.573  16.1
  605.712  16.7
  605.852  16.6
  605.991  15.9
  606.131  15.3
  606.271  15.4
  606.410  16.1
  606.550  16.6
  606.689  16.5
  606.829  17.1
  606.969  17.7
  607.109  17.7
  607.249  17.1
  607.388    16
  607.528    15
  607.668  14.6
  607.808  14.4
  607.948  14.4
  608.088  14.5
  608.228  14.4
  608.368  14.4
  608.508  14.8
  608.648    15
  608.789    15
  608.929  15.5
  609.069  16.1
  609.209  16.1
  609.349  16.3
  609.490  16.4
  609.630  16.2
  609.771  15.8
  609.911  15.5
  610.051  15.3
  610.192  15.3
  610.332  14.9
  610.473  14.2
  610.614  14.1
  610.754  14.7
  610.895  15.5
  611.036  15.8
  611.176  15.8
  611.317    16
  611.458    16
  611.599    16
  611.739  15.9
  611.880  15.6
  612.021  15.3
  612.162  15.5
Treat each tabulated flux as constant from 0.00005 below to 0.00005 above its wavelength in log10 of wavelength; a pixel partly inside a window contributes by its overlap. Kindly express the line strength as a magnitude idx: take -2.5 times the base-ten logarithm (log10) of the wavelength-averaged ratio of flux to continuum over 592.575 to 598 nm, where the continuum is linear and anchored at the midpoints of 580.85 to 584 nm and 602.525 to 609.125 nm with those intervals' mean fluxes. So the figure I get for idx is 0.05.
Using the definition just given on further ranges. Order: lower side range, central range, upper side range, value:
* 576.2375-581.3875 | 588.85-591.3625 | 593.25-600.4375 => 0.075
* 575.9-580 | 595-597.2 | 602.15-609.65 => 0.045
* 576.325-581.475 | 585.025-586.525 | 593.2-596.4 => 0.003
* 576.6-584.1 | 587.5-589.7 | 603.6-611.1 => 0.173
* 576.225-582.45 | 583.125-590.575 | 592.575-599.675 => 0.033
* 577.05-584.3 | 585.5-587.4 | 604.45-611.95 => 0.017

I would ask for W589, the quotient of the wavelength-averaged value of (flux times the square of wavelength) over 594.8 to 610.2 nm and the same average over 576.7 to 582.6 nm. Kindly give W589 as 1.1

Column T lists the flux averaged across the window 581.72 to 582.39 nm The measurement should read 16.1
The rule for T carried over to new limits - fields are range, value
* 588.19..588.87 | 14.3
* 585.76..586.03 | 15.5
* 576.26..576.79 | 15.7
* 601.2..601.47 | 15.6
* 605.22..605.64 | 15.7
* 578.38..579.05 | 15.2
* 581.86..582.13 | 16.1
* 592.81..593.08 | 14.6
